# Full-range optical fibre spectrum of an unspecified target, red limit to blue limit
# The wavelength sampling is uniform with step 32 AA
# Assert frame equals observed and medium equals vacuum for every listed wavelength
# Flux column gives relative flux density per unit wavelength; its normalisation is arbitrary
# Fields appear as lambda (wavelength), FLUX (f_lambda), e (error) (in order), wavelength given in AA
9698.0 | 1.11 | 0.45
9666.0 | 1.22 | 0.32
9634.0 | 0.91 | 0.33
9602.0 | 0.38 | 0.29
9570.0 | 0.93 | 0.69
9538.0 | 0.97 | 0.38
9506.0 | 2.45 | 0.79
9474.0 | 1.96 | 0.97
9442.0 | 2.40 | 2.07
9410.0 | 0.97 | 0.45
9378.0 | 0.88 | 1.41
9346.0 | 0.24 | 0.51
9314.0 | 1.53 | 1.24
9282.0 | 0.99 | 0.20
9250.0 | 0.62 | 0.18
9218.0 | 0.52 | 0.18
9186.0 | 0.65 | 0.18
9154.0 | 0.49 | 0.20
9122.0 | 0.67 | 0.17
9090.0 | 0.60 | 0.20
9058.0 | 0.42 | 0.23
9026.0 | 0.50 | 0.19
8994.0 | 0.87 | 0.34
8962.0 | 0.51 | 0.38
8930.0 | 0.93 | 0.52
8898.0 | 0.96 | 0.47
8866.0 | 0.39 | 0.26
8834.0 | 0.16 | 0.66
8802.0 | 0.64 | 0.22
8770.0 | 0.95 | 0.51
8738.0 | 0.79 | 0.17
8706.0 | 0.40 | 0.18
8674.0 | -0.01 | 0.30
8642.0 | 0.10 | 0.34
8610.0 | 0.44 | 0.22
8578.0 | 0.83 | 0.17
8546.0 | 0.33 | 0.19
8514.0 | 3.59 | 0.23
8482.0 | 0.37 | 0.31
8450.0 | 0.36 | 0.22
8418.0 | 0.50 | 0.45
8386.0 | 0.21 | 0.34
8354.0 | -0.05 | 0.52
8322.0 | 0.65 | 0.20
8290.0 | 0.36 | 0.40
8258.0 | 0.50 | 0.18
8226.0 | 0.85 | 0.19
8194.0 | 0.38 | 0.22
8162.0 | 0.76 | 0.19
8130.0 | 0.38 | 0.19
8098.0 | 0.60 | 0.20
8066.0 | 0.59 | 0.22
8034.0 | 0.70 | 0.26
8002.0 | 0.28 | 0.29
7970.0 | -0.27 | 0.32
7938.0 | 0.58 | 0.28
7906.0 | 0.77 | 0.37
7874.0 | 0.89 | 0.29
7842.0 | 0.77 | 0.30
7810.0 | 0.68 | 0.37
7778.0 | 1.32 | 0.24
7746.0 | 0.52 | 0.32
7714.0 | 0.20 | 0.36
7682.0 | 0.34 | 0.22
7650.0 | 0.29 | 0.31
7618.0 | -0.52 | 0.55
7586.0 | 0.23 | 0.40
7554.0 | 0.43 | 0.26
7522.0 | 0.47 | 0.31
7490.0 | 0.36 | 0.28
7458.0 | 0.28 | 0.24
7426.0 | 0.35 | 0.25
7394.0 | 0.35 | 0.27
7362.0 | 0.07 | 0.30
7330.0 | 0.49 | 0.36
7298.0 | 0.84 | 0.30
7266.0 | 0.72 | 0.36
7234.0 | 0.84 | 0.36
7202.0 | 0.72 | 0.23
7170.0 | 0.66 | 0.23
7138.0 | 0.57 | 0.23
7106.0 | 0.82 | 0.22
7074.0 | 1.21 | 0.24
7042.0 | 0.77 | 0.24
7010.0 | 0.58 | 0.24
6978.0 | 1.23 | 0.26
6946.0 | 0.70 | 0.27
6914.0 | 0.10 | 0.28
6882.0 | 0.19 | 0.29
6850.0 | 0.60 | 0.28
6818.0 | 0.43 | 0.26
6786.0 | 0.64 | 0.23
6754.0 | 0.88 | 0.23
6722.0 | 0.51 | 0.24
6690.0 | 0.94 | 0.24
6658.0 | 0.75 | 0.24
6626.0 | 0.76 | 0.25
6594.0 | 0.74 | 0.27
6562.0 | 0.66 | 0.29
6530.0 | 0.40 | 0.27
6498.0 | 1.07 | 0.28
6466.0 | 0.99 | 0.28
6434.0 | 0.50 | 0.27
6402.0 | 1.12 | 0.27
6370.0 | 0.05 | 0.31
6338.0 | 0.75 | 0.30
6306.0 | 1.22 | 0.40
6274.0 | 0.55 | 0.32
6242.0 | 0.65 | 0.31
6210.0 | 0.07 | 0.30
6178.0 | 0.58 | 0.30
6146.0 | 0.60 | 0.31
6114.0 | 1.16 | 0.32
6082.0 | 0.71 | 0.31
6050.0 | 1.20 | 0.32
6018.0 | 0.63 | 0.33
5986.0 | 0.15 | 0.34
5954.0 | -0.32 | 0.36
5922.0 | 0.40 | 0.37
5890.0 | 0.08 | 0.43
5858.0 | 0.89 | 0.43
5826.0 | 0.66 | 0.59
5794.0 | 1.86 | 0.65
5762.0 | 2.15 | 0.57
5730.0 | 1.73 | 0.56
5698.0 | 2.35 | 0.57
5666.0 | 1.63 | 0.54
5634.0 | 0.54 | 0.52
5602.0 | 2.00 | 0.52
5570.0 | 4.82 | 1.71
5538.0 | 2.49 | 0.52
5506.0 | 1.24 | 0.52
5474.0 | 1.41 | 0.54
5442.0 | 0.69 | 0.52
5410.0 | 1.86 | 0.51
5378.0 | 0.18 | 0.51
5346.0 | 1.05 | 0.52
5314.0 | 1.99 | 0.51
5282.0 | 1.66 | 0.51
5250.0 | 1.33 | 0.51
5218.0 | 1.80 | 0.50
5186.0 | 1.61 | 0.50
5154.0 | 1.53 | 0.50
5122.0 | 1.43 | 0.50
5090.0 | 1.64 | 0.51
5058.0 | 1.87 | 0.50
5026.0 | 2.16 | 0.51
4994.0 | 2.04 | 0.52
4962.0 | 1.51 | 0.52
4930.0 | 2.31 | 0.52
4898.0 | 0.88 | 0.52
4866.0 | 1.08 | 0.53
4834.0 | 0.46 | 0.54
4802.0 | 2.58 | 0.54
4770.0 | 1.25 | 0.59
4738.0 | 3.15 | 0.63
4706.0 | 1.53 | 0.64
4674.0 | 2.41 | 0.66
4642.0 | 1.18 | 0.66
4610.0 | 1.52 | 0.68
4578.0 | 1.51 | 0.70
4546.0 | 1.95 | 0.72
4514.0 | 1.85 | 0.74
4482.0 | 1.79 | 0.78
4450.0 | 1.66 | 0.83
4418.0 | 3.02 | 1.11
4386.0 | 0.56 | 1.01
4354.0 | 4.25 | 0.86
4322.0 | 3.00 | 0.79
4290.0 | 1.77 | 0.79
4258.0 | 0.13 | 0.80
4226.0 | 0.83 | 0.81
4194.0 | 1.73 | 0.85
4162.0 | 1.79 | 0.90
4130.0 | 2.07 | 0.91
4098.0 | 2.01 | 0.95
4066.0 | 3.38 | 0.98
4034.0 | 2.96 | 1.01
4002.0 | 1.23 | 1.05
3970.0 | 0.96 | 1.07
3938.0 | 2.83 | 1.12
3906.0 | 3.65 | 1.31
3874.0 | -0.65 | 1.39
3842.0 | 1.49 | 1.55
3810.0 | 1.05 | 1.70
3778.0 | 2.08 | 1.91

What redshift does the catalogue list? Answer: 1.29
